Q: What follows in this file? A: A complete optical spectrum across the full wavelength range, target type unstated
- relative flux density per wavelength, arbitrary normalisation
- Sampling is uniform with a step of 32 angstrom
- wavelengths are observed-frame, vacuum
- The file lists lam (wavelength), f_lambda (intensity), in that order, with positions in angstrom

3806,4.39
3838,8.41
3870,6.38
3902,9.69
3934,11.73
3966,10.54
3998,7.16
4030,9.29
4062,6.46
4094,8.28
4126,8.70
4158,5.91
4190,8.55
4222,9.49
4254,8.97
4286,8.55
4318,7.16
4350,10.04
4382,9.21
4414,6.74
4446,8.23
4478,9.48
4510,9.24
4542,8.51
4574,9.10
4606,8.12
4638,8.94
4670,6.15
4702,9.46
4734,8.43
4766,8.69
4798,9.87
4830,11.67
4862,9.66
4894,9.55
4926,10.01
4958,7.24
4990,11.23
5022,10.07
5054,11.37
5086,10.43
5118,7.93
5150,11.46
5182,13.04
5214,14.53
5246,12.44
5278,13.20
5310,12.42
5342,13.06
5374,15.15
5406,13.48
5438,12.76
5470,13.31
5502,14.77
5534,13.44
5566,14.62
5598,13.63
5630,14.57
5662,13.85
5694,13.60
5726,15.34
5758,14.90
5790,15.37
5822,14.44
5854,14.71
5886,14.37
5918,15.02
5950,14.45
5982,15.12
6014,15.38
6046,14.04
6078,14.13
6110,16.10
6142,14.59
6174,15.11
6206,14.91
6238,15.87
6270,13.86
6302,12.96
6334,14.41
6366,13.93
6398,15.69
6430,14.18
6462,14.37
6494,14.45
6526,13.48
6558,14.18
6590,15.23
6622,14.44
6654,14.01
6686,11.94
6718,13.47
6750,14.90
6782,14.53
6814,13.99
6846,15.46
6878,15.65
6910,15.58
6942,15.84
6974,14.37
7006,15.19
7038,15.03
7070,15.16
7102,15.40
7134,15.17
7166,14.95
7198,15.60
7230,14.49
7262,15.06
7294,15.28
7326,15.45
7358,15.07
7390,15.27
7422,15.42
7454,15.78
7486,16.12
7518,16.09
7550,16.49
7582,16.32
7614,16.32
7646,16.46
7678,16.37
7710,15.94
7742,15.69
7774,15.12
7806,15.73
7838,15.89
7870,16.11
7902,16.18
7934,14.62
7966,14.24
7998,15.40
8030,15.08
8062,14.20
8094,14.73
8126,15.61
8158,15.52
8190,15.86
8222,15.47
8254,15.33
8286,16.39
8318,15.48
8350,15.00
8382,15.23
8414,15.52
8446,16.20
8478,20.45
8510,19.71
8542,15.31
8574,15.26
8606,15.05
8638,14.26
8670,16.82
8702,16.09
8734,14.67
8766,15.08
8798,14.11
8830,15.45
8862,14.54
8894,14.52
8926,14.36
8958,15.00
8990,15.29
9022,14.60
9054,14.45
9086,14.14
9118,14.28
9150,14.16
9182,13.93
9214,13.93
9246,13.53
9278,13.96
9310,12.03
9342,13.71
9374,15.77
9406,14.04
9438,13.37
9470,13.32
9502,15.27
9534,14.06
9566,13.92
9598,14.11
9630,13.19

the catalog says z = 0.292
